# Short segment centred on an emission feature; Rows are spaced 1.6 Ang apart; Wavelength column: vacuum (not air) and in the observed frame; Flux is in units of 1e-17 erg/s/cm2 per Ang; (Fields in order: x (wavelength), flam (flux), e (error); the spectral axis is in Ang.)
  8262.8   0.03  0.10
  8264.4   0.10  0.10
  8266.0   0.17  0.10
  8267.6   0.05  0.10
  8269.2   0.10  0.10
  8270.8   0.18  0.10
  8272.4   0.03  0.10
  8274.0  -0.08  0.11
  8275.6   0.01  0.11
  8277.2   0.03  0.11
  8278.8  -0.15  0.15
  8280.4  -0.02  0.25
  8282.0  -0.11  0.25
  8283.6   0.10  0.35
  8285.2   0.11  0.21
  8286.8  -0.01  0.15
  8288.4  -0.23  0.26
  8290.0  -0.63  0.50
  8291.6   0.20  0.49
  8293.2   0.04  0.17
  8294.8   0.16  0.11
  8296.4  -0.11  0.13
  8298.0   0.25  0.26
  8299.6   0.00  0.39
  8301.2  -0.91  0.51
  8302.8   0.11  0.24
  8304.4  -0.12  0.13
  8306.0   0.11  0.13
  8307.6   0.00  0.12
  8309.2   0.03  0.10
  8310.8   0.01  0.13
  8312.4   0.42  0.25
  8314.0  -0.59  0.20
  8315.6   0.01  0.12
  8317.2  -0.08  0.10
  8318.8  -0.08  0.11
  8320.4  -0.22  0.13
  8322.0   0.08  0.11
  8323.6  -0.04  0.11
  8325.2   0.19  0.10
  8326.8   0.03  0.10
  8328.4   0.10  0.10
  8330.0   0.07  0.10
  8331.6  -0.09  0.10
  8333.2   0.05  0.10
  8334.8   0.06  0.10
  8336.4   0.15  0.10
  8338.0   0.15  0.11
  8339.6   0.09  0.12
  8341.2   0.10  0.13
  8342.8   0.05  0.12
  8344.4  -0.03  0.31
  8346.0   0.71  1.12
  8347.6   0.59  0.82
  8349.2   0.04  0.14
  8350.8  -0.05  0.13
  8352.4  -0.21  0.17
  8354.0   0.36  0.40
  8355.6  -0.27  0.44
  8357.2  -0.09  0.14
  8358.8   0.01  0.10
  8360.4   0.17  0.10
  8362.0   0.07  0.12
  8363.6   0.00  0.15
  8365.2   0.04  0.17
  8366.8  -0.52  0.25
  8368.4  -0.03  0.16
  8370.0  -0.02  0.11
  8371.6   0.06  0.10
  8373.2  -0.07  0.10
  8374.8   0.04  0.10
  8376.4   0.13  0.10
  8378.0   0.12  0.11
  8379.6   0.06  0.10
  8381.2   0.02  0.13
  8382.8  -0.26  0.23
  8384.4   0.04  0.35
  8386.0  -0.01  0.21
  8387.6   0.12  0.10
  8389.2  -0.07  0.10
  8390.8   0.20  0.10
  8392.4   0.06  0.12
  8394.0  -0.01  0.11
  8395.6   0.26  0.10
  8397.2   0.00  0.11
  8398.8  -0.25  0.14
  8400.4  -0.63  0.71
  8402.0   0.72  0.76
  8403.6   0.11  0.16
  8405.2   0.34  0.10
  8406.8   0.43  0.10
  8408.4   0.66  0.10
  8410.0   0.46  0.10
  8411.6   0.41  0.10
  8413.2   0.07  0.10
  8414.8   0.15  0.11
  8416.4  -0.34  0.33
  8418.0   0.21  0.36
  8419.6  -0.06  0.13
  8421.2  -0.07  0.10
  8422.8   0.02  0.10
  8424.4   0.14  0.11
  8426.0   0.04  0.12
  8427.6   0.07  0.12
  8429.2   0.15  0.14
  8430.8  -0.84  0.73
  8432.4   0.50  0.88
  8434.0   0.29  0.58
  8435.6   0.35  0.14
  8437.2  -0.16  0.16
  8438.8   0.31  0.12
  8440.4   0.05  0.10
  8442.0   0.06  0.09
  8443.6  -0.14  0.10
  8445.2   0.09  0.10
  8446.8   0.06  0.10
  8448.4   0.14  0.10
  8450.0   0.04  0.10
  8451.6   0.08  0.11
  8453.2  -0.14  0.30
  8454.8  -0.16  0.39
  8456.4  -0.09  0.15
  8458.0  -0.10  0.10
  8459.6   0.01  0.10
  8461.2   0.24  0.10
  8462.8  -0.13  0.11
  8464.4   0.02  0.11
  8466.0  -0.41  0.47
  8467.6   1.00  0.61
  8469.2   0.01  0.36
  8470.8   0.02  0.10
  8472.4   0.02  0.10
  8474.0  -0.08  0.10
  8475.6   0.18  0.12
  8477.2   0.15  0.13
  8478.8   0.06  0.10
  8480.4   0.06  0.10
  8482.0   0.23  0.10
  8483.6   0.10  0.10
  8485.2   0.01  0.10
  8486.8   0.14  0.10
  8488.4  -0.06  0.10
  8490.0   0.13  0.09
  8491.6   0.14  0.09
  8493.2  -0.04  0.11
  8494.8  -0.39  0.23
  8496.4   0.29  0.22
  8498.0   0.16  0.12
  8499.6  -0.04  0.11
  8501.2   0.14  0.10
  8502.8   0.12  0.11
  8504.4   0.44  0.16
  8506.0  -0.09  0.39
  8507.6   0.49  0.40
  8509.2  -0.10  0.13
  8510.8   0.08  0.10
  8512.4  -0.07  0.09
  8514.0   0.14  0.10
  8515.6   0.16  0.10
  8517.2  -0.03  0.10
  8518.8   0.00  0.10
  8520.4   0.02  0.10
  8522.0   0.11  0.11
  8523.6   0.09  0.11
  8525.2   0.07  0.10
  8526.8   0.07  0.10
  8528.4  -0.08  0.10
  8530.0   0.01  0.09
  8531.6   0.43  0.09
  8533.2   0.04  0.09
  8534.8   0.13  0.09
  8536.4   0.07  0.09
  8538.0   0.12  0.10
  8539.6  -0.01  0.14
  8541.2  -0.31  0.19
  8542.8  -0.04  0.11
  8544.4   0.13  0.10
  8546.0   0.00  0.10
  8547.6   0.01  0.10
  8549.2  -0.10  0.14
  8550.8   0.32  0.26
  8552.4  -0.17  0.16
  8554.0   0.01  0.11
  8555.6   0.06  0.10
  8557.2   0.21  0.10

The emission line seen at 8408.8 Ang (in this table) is H-beta 4861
